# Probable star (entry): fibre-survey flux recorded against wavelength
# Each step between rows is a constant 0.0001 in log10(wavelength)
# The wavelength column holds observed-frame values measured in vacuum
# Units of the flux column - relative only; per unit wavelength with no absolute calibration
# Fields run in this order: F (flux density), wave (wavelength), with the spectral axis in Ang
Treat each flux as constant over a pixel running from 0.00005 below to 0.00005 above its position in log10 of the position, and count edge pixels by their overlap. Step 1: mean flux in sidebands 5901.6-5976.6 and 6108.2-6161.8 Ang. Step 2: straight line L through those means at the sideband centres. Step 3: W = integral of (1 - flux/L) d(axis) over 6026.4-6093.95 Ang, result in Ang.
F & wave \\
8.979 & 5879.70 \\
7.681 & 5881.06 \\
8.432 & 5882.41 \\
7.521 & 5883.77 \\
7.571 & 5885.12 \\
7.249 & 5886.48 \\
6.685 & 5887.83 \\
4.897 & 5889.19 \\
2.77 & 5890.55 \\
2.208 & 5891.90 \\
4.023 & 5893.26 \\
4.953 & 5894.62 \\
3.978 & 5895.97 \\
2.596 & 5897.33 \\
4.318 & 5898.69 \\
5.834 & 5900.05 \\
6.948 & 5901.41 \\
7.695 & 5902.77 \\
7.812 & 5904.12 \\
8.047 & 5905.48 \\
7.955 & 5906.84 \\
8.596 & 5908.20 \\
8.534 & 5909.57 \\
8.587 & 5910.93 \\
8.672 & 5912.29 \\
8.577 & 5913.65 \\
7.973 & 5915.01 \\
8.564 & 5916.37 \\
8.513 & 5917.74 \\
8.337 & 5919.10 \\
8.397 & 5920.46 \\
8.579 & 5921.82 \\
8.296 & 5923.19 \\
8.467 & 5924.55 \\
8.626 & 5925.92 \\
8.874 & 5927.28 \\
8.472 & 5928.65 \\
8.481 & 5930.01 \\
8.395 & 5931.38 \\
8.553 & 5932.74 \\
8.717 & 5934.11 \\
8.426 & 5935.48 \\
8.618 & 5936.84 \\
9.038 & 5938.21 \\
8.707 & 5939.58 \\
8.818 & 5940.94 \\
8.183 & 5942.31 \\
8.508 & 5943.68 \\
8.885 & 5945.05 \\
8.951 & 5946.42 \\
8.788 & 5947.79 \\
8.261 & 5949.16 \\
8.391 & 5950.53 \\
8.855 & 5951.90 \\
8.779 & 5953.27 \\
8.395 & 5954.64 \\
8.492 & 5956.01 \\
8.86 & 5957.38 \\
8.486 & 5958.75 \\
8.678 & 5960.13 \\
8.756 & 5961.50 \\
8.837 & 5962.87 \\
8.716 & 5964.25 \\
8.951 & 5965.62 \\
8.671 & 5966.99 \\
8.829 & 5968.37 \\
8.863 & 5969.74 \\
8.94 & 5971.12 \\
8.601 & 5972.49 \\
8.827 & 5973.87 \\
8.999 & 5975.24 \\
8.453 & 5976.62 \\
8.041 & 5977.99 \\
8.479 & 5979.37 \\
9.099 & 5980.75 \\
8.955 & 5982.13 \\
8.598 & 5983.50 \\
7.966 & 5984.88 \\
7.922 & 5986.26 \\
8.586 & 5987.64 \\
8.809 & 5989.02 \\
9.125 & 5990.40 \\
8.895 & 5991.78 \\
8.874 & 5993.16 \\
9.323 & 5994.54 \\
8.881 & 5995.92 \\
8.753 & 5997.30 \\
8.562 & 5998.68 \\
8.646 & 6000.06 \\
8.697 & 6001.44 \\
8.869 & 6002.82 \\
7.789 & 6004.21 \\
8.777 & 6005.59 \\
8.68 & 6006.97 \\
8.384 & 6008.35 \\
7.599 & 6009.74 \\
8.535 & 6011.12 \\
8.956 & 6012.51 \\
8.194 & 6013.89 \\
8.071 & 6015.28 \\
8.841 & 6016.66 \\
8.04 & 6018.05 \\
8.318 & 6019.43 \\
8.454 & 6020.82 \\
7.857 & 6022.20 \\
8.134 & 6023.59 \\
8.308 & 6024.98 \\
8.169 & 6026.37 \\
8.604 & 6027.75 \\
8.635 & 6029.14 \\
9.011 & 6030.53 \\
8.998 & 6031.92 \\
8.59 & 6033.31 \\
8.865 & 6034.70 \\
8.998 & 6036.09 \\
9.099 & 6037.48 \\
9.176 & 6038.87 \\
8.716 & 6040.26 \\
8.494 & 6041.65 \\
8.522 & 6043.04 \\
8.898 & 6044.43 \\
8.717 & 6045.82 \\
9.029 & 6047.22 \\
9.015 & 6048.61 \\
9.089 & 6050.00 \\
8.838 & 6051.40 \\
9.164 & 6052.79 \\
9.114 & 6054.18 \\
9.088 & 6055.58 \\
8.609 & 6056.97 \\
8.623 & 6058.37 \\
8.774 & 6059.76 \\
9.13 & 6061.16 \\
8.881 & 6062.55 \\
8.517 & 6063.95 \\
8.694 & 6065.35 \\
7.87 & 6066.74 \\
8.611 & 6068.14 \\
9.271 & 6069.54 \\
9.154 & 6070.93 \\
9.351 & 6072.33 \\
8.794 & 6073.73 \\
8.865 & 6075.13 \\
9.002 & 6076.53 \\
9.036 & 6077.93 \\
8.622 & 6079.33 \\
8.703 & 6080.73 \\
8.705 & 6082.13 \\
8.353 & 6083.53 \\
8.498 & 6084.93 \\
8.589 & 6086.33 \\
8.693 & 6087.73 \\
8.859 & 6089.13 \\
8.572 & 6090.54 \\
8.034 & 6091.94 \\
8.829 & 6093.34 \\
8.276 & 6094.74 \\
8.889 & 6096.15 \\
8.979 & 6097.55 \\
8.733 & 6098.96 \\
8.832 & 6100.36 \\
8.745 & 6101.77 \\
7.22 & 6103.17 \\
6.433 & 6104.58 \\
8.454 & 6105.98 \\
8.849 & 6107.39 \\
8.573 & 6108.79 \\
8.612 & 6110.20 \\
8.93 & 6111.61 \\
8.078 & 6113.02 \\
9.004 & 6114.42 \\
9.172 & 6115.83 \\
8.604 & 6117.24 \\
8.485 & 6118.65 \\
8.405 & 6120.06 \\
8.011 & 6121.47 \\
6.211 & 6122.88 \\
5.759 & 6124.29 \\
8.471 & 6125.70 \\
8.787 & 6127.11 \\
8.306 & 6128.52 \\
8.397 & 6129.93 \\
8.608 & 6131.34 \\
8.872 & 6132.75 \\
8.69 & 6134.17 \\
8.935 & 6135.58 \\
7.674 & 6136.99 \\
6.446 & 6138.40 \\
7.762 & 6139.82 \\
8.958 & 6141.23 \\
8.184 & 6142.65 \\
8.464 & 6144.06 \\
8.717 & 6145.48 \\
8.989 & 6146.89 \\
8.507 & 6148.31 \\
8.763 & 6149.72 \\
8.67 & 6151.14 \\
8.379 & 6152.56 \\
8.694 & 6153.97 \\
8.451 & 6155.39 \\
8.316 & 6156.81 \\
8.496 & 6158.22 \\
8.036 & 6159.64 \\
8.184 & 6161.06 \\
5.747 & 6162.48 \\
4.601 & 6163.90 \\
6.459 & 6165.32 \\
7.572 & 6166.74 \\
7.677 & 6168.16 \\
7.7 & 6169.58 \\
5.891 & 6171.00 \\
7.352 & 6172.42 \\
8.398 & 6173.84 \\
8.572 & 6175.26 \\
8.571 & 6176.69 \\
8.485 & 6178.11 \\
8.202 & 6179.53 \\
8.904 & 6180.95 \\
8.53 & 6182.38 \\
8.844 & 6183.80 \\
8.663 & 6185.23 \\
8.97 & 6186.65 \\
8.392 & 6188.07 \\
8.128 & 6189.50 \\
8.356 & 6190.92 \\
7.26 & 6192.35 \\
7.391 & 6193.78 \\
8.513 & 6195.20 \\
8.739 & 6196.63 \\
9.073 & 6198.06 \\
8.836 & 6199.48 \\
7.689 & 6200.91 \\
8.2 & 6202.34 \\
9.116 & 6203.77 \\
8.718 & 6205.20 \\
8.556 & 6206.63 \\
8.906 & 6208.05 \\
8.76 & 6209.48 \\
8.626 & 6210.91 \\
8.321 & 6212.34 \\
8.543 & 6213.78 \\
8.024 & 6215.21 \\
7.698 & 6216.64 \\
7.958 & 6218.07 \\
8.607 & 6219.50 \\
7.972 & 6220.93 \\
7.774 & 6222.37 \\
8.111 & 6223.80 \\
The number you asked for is -3.00 Ang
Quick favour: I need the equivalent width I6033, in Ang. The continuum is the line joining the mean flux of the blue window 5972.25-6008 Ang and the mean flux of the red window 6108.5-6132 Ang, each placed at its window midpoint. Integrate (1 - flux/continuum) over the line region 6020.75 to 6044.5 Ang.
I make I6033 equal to -0.3 Ang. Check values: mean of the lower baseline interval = 8.66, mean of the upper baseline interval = 8.25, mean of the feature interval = 8.64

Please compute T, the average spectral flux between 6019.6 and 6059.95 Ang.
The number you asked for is 8.74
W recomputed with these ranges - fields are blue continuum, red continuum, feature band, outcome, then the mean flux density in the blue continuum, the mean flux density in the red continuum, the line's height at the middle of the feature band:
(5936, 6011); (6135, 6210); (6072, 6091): -0.83 Ang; 8.66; 8.16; 8.38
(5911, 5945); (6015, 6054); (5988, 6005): -0.26 Ang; 8.54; 8.68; 8.63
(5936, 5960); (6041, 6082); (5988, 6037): 0.99 Ang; 8.65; 8.84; 8.76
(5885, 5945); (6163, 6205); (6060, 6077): -2.33 Ang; 7.43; 8.04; 7.77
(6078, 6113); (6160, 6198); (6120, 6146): 0.45 Ang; 8.5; 7.87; 8.22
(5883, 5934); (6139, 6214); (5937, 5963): -4.72 Ang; 7.17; 8.2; 7.33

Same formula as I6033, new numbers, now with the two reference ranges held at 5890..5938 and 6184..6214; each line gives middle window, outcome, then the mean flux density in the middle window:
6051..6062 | -1.4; 8.93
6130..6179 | 1.7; 8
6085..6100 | -1.1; 8.64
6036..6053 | -2.2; 8.89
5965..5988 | -3.1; 8.63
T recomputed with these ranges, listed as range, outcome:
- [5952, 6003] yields 8.71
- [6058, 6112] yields 8.63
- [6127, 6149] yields 8.38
